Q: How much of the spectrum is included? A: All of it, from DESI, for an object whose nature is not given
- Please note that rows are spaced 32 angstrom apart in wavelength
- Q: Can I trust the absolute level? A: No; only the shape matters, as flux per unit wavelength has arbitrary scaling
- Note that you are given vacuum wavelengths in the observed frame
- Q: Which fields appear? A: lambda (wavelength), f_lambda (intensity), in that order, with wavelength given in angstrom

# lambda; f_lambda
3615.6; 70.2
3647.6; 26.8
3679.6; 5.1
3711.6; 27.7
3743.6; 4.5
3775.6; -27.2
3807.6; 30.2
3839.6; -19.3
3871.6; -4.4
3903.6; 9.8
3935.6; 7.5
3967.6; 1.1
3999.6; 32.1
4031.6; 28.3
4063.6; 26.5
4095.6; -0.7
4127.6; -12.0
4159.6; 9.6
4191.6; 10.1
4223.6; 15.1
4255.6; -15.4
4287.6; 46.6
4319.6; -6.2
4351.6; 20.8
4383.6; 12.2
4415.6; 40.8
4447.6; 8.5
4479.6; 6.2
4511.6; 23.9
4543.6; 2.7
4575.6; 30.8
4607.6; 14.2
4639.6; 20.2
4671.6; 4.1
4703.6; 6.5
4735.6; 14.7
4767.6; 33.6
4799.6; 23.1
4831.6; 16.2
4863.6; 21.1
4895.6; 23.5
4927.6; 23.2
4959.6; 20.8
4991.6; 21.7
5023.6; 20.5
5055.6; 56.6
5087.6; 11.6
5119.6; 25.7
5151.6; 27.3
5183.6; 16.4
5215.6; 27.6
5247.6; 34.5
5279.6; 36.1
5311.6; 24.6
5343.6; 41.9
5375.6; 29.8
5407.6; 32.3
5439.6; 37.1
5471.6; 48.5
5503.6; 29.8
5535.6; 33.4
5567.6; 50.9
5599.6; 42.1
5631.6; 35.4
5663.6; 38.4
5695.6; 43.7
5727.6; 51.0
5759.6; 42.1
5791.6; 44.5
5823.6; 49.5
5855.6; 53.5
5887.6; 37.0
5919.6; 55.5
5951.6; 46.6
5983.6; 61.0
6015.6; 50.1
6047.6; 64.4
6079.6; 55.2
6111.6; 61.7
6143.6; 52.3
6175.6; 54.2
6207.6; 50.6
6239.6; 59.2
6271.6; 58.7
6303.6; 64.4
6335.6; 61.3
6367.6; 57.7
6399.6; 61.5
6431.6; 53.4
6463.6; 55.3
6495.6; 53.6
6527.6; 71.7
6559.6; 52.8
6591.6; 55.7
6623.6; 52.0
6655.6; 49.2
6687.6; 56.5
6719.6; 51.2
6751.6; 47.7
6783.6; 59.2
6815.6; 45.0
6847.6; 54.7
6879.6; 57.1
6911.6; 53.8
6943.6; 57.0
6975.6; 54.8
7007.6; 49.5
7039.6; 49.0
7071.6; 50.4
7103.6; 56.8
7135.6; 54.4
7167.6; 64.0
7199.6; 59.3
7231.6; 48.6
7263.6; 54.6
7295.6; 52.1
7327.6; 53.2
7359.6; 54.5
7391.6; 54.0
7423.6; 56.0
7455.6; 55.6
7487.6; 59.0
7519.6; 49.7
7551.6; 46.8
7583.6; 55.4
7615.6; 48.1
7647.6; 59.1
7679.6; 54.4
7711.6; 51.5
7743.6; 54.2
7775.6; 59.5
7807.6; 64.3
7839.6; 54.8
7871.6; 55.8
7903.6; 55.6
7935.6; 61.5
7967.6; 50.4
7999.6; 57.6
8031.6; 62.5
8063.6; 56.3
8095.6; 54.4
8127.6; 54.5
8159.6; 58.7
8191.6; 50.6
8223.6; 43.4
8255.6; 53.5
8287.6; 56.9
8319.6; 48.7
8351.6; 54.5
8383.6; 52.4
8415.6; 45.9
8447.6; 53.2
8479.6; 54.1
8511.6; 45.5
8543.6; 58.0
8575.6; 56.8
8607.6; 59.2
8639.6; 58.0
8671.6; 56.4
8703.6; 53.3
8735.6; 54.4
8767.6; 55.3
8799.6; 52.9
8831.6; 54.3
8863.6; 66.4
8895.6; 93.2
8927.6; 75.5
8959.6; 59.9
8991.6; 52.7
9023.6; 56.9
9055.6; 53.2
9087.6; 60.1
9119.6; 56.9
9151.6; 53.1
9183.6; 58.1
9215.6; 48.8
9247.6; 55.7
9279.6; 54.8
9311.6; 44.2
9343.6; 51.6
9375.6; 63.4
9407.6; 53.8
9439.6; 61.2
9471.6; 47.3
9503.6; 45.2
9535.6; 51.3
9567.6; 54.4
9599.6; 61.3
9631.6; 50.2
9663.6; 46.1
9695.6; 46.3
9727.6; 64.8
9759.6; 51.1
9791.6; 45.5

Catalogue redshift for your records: 0.35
